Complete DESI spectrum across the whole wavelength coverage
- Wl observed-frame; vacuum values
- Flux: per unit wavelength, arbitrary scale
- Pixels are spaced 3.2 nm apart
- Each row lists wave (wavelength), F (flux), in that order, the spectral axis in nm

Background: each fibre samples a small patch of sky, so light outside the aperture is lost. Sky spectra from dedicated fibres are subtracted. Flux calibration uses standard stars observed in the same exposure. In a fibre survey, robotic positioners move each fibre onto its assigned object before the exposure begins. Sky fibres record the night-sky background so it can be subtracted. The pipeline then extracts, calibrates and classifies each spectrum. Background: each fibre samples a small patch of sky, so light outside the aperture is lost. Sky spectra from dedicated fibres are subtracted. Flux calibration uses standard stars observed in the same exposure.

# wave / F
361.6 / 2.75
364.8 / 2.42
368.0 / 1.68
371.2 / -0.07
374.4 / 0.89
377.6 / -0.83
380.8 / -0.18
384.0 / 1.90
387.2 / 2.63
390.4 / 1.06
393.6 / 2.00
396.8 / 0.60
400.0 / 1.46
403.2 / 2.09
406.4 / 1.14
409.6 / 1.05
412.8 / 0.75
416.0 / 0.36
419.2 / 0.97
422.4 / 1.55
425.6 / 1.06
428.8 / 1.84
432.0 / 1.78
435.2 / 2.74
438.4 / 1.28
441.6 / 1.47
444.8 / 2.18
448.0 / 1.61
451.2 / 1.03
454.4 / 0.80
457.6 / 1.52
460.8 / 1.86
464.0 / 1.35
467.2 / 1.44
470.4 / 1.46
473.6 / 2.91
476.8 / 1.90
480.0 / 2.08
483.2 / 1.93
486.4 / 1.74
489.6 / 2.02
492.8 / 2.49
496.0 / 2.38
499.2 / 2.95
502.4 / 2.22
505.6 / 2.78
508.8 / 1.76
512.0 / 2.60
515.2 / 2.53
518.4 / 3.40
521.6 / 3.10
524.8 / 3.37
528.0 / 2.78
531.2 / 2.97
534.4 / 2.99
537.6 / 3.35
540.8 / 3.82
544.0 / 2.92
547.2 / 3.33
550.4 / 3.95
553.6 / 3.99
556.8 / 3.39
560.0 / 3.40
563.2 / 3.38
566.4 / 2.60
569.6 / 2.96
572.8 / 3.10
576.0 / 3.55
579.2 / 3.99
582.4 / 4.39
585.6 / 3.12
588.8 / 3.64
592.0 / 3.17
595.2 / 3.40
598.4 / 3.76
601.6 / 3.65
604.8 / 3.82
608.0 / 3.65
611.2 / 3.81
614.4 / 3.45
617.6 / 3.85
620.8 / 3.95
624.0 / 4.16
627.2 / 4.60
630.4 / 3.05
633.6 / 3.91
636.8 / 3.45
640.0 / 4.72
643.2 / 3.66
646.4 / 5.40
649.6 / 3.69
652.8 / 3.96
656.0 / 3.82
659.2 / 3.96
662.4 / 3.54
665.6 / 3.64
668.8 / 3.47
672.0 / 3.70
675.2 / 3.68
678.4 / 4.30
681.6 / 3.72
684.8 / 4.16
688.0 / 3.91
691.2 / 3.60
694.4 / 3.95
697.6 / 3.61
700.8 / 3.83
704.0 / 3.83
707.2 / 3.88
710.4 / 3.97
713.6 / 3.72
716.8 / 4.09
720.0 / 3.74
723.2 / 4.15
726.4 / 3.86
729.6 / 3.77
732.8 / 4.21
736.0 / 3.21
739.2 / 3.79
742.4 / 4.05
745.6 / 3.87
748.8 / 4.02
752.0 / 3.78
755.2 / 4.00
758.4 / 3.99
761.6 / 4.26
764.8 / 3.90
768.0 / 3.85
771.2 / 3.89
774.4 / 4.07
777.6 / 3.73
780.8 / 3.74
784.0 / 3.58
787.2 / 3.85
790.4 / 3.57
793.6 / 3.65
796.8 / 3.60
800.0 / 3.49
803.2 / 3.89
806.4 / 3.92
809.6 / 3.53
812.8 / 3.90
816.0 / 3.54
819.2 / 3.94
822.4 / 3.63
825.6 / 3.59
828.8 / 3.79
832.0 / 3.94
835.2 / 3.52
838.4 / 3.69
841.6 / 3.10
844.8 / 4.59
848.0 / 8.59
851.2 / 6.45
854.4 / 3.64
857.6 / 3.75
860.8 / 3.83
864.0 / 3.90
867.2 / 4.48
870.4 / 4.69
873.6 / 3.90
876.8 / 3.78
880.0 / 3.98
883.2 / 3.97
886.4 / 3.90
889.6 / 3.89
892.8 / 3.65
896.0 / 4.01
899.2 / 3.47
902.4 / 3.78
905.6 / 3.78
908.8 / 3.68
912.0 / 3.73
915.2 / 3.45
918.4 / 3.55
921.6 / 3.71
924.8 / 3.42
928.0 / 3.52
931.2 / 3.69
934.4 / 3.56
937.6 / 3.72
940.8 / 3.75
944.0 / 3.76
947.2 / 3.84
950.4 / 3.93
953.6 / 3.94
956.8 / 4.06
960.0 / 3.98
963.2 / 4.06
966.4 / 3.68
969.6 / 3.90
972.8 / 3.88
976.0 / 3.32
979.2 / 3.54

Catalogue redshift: 0.292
